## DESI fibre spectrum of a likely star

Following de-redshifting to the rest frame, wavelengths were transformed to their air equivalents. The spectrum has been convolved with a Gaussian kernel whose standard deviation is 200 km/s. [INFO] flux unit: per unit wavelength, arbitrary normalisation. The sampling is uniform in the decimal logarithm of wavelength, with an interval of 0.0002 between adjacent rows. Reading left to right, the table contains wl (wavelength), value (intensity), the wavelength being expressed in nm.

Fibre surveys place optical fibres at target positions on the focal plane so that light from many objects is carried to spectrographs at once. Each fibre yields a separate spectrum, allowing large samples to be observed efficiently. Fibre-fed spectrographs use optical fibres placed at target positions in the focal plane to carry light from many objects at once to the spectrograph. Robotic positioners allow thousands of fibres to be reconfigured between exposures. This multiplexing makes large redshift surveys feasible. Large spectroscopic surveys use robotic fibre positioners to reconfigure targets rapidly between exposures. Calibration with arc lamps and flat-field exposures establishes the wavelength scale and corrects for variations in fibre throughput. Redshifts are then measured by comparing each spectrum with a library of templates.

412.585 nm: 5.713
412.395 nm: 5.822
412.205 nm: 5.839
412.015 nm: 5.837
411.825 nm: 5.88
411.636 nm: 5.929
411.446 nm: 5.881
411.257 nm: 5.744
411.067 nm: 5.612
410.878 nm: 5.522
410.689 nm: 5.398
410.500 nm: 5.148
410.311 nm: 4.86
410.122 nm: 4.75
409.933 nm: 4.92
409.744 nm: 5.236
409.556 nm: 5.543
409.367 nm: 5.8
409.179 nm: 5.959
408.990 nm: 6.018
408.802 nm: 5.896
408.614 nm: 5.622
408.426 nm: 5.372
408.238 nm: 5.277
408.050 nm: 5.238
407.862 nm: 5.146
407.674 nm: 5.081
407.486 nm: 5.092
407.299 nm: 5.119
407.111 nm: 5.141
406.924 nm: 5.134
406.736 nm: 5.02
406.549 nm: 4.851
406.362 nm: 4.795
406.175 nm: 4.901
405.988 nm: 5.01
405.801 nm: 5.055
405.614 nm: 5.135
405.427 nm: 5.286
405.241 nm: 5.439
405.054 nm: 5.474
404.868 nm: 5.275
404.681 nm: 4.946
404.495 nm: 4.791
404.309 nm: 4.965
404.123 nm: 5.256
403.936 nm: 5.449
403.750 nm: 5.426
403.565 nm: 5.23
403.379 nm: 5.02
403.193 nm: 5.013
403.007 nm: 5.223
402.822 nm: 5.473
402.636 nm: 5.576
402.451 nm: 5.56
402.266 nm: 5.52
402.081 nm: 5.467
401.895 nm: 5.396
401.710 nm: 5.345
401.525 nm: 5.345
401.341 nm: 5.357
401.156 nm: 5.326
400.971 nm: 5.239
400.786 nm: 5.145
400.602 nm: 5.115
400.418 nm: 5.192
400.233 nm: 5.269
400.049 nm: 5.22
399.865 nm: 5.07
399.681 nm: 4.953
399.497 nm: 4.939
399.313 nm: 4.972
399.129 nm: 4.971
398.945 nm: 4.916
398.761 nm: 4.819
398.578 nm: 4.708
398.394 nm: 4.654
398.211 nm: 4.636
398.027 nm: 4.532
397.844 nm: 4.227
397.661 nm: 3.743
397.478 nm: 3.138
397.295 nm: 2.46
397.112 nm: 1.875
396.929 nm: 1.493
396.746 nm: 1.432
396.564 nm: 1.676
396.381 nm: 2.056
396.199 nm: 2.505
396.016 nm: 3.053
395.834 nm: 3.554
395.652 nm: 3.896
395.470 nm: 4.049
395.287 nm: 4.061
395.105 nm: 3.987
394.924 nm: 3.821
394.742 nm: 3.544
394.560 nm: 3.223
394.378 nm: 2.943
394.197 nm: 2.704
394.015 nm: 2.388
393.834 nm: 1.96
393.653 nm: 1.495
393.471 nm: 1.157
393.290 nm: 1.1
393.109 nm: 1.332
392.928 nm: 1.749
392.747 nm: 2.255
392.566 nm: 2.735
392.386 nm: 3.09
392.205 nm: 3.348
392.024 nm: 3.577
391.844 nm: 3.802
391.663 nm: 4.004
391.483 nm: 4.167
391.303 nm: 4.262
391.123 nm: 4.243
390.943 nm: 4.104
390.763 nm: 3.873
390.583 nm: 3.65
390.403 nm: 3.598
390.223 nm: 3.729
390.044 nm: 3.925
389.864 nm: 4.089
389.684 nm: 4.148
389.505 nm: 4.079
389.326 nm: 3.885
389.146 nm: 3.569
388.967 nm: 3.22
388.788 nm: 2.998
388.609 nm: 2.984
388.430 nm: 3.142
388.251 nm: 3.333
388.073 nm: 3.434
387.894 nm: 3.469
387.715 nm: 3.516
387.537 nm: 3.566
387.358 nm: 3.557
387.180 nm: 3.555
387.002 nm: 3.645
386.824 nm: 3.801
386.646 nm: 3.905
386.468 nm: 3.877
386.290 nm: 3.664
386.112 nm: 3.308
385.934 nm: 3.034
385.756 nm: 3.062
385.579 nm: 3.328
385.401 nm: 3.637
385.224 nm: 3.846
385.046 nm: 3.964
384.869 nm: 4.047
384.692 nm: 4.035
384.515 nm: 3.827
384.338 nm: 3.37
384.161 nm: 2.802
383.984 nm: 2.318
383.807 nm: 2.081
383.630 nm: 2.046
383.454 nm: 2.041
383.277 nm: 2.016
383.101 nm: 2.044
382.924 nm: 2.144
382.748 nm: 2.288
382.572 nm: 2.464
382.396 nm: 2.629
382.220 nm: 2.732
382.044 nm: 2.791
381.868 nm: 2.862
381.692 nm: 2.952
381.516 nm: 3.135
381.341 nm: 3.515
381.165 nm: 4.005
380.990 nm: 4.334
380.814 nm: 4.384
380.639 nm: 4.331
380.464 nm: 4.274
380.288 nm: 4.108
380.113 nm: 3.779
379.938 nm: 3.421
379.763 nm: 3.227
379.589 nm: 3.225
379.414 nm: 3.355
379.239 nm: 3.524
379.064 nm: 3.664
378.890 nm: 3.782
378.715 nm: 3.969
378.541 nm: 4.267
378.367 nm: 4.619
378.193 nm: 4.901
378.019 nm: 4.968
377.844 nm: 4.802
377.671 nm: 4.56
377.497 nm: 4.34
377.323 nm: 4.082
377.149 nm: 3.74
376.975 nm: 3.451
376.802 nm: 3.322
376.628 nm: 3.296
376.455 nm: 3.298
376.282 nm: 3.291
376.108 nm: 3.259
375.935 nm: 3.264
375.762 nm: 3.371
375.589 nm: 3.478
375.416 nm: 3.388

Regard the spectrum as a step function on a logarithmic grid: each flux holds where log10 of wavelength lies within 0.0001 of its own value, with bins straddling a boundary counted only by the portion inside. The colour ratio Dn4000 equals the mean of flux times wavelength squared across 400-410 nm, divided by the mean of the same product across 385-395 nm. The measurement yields 1.7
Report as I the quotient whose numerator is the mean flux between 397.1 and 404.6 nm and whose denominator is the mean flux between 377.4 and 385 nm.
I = 1.43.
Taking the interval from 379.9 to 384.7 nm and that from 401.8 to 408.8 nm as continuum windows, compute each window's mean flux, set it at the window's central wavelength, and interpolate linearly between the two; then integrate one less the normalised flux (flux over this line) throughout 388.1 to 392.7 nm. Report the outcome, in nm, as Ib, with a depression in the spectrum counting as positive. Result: 0.22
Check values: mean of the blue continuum 3.08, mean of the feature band 3.65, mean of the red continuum 5.22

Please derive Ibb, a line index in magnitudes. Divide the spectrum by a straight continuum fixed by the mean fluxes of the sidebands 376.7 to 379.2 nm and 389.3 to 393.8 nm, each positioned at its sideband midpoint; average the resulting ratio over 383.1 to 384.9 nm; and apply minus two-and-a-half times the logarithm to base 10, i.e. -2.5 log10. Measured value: 0.320 mag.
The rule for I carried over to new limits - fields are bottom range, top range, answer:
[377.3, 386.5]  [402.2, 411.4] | 1.53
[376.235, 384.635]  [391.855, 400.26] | 0.97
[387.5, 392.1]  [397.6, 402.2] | 1.35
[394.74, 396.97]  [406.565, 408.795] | 1.73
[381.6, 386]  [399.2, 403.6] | 1.81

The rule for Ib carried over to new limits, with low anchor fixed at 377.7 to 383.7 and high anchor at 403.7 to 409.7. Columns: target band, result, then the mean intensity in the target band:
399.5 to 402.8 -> -0.282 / 5.29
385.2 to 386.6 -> 0.125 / 3.47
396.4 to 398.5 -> 0.715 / 3.06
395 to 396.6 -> 0.438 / 3.26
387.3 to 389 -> 0.275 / 3.32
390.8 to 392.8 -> 0.277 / 3.63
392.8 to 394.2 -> 0.855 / 1.69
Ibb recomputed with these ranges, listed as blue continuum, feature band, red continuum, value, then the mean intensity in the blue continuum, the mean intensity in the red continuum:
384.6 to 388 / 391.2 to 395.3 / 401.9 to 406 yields 0.42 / 3.62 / 5.26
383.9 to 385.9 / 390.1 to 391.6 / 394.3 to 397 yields -0.22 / 3.47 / 3.03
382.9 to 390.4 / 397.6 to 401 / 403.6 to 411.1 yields -0.08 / 3.35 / 5.25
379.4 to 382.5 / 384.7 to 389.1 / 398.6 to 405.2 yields 0.14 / 3.5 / 5.2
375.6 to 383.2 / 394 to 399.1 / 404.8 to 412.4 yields 0.34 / 3.57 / 5.36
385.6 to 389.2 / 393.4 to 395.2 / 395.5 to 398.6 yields 0.17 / 3.43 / 3.14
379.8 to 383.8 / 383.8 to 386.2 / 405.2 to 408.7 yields -0.01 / 3.08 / 5.14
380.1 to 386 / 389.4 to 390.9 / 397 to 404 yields -0.01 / 3.18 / 4.87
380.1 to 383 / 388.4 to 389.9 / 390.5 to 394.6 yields -0.17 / 3.33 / 2.91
